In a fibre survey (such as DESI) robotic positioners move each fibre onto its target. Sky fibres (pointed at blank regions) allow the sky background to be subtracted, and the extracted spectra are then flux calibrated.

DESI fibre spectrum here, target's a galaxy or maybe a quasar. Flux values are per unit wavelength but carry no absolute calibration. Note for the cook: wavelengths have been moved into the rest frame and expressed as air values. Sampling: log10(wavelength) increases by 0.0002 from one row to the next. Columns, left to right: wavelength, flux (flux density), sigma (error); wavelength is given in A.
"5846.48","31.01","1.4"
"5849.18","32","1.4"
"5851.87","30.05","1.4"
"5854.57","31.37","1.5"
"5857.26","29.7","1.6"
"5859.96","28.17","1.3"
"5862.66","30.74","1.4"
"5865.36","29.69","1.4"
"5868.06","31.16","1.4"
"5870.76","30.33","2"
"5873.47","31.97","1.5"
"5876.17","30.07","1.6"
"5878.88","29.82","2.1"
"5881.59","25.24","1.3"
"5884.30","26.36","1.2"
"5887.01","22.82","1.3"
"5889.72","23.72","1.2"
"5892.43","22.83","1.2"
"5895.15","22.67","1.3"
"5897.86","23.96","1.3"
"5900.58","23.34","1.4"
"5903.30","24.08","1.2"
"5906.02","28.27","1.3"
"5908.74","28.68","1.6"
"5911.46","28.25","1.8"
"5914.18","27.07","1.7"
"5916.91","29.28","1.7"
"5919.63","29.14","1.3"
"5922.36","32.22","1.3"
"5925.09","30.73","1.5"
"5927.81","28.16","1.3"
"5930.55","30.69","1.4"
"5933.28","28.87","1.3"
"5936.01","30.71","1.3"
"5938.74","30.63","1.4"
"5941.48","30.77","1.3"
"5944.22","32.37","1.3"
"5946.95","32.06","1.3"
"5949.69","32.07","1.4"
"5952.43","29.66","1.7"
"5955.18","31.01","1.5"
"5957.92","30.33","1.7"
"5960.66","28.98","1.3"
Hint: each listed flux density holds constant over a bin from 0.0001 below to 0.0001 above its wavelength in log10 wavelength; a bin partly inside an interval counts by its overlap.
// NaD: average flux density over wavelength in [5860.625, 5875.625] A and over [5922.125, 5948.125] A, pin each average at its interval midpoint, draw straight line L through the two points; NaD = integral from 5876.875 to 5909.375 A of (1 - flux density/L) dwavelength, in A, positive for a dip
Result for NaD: 5.8 A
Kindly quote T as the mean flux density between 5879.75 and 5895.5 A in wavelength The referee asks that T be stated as 24.2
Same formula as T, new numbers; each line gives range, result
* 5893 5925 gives 27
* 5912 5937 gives 29.6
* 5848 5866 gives 30.3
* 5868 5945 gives 28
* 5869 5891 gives 27.6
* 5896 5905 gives 23.9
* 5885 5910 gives 24.5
